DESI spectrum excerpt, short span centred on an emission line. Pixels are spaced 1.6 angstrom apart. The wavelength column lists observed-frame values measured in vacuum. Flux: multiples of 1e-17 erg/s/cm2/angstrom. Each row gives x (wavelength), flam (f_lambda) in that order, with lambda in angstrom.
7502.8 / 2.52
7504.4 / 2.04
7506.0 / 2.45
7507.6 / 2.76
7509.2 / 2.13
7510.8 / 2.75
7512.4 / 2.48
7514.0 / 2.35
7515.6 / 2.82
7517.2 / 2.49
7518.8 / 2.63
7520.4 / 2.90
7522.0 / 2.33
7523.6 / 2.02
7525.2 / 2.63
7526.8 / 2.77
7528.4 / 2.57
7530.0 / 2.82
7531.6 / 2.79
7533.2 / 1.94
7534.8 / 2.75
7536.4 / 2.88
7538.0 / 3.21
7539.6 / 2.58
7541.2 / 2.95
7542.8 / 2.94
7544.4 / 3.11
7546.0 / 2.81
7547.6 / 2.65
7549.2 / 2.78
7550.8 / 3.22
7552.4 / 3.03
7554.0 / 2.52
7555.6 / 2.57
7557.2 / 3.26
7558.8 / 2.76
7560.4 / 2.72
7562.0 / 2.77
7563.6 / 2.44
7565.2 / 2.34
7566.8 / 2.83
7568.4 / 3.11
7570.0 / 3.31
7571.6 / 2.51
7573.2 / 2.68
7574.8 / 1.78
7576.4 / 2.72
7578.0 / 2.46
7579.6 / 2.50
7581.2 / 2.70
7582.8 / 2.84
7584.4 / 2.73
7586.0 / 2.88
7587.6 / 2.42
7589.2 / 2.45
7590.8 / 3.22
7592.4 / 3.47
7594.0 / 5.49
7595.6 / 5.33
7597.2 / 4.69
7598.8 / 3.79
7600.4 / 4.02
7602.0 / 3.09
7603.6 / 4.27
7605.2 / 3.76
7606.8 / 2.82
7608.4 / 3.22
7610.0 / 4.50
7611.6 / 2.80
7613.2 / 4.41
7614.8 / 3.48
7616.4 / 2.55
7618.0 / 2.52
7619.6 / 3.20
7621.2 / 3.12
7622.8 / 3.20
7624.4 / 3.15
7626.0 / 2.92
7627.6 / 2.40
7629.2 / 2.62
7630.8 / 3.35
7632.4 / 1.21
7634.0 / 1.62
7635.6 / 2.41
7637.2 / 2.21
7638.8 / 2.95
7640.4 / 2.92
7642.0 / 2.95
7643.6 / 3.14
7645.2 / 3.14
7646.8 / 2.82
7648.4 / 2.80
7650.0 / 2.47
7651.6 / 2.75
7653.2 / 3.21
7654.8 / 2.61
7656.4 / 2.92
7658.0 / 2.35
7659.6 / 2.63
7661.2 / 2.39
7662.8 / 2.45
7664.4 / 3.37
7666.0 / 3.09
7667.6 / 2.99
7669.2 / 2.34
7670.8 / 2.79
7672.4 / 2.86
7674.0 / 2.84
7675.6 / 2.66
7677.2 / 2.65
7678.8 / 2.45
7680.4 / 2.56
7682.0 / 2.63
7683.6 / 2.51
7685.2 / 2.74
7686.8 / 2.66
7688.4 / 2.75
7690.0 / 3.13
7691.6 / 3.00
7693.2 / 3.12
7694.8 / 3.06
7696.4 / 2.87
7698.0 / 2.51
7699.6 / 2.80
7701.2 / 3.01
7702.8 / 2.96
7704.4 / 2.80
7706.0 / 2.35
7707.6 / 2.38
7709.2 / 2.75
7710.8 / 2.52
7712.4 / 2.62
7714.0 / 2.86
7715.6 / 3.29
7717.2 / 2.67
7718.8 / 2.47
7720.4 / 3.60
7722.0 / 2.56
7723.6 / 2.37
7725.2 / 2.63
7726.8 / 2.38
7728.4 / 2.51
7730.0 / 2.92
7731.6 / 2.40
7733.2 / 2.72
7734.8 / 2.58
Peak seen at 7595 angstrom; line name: [S II] 6716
